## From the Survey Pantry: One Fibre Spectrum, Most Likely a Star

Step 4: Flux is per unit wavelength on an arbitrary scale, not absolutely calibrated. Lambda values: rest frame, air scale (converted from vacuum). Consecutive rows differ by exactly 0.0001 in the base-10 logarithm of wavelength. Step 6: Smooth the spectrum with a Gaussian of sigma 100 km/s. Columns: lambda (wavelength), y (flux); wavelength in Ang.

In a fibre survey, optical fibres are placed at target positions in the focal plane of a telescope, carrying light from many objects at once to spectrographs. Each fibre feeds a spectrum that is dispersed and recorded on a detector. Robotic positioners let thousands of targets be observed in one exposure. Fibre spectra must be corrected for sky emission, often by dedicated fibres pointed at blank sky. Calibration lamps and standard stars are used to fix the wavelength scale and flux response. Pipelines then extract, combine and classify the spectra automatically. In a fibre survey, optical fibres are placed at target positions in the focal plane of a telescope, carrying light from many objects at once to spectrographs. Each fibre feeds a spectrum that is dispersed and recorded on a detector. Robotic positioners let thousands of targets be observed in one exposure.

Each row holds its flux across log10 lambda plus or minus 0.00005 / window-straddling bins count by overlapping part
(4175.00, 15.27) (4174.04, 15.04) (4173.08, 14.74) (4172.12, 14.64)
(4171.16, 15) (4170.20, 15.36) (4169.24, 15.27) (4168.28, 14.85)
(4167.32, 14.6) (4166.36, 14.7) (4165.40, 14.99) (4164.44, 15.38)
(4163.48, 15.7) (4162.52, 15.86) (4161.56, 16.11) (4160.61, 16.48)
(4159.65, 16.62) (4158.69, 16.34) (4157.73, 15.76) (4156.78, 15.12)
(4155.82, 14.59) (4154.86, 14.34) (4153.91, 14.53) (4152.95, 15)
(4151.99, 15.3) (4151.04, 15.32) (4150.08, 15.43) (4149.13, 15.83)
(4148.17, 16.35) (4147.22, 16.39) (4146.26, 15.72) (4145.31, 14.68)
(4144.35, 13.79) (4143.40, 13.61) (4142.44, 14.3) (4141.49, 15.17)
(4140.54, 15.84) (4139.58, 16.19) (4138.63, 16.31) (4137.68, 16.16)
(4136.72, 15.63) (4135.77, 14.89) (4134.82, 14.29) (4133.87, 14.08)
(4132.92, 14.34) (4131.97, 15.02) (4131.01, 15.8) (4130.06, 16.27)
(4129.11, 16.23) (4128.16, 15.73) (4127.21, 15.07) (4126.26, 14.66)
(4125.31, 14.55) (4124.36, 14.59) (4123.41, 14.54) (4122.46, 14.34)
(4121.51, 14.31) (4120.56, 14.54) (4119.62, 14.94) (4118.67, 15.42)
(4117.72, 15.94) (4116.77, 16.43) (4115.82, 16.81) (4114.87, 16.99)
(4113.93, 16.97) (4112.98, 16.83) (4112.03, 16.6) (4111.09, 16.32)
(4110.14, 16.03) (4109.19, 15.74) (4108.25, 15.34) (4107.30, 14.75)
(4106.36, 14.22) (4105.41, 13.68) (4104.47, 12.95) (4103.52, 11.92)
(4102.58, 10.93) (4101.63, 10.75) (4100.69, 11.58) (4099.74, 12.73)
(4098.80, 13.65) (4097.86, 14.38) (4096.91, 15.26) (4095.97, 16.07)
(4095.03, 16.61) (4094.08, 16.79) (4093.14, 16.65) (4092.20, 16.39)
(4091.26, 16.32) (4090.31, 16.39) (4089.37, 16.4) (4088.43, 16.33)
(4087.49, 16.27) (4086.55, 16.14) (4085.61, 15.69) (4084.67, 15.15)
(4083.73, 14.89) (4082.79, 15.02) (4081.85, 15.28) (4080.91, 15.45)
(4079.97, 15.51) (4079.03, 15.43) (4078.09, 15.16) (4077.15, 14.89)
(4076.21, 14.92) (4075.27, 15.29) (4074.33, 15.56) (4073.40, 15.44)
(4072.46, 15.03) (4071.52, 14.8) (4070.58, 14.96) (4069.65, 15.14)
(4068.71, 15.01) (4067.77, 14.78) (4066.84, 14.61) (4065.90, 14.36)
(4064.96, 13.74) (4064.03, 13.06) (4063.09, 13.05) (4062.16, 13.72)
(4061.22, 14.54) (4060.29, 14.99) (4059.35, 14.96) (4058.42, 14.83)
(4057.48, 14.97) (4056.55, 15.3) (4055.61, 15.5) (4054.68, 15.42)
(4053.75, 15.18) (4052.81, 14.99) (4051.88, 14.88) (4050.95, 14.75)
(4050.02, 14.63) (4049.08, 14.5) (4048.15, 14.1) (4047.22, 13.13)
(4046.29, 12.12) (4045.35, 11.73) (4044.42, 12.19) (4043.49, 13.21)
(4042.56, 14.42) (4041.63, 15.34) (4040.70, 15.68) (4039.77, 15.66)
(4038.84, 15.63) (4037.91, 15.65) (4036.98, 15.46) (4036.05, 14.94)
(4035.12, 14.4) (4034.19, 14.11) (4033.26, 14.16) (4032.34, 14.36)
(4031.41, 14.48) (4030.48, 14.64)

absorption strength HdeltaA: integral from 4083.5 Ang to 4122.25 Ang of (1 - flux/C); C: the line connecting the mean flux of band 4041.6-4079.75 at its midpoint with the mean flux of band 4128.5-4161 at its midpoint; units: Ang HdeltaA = -0.6 Ang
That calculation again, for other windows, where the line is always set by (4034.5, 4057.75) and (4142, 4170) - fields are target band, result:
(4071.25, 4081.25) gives -0.3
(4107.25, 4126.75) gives -0.7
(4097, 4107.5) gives 1.4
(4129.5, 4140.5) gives -0.2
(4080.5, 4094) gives -1.0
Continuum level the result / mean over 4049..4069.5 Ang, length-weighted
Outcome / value 14.6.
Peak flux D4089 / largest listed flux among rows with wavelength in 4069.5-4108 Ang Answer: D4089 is 16.79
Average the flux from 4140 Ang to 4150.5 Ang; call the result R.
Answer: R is 15.2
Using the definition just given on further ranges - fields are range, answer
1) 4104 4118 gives 15.7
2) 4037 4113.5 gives 14.8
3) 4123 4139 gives 15.2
